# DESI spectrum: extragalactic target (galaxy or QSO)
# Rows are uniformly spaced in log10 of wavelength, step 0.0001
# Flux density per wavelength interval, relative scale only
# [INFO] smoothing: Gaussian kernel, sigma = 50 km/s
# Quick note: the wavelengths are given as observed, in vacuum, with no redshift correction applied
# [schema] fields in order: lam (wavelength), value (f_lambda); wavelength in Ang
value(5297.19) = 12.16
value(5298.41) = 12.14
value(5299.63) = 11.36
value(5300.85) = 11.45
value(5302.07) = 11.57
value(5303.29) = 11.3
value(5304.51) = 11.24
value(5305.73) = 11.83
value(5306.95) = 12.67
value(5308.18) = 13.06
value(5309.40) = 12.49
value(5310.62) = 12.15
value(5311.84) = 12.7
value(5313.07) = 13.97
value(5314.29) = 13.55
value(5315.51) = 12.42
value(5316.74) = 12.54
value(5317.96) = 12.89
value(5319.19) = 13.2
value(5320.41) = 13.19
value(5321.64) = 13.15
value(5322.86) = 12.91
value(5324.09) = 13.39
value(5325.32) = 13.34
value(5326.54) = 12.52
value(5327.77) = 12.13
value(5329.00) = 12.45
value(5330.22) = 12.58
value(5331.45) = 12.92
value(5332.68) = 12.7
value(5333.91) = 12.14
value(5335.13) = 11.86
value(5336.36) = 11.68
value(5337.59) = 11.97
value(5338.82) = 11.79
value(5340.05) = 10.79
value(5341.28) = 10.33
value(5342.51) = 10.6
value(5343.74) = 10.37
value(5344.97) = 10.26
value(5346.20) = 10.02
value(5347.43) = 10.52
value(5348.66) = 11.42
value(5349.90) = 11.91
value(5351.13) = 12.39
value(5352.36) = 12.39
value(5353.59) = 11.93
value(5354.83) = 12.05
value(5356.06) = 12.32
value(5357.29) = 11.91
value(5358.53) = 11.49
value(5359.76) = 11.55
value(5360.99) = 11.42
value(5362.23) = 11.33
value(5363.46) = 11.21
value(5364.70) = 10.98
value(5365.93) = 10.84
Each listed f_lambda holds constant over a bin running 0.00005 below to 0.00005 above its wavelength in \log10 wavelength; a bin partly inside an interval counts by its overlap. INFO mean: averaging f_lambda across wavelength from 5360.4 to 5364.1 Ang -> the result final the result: 11.3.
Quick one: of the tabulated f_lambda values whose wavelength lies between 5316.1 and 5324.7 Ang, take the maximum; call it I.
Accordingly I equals 13.39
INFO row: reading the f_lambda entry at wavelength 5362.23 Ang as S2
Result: 11.33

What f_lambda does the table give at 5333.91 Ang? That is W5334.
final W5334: 12.14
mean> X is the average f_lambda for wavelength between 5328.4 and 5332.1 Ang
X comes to 12.7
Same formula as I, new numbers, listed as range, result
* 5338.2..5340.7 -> 11.79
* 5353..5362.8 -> 12.32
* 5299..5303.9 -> 11.57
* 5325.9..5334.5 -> 12.92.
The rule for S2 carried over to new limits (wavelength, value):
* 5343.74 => 10.37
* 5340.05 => 10.79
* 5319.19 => 13.2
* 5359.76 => 11.55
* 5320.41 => 13.19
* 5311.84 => 12.7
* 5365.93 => 10.84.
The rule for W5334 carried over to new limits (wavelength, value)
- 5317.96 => 12.89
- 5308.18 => 13.06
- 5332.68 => 12.7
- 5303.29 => 11.3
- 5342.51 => 10.6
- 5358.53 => 11.49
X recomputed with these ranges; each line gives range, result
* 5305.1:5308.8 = 12.5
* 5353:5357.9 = 12.1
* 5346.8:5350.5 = 11.3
